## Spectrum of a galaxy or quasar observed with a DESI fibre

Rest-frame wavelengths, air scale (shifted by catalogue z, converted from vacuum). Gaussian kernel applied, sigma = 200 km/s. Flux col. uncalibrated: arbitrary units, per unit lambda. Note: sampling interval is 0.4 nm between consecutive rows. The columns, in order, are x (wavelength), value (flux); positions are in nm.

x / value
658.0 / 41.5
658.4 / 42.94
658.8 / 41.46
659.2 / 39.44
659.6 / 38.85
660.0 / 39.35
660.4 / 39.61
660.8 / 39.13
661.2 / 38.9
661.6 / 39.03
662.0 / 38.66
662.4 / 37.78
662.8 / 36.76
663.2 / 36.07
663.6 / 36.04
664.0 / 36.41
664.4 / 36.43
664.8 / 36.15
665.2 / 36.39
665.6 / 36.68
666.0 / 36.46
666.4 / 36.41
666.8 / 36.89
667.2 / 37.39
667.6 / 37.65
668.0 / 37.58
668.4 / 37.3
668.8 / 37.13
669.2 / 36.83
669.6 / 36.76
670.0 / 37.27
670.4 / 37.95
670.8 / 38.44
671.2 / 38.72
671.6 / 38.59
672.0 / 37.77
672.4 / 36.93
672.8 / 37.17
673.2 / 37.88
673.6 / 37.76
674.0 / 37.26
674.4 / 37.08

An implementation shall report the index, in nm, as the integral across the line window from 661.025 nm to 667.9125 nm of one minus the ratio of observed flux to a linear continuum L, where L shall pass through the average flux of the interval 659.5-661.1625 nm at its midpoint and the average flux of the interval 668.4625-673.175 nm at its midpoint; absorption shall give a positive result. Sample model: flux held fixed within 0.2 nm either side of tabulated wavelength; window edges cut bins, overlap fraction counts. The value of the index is 0.271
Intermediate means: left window 39.2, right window 37.6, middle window 37.1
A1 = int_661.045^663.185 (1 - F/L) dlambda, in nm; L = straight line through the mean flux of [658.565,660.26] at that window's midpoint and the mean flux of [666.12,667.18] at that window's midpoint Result 0.04 nm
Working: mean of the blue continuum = 39.8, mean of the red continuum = 36.8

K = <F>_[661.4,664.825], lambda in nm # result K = 37.1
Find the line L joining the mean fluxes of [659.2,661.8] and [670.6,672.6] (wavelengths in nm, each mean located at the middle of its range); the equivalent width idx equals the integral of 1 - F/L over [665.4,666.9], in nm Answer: 0.079 nm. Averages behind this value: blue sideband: 39.2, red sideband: 38.1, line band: 36.6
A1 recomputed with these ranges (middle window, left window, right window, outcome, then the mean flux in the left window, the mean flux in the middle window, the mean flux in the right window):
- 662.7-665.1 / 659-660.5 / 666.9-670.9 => 0.13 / 39.3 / 36.3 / 37.4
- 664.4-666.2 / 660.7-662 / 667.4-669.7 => 0.08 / 39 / 36.4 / 37.2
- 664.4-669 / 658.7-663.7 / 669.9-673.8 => 0.16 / 38.5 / 36.9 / 37.9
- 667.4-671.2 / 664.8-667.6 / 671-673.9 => -0.02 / 36.7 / 37.5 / 37.8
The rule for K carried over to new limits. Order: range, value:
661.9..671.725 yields 37.1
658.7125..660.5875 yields 39.6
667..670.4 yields 37.3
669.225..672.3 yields 37.8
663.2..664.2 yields 36.2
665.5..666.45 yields 36.5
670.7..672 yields 38.5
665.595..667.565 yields 36.8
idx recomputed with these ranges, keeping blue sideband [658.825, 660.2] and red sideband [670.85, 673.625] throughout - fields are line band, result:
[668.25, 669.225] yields 0.030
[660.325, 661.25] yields 0.003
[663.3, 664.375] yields 0.075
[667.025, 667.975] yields 0.023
